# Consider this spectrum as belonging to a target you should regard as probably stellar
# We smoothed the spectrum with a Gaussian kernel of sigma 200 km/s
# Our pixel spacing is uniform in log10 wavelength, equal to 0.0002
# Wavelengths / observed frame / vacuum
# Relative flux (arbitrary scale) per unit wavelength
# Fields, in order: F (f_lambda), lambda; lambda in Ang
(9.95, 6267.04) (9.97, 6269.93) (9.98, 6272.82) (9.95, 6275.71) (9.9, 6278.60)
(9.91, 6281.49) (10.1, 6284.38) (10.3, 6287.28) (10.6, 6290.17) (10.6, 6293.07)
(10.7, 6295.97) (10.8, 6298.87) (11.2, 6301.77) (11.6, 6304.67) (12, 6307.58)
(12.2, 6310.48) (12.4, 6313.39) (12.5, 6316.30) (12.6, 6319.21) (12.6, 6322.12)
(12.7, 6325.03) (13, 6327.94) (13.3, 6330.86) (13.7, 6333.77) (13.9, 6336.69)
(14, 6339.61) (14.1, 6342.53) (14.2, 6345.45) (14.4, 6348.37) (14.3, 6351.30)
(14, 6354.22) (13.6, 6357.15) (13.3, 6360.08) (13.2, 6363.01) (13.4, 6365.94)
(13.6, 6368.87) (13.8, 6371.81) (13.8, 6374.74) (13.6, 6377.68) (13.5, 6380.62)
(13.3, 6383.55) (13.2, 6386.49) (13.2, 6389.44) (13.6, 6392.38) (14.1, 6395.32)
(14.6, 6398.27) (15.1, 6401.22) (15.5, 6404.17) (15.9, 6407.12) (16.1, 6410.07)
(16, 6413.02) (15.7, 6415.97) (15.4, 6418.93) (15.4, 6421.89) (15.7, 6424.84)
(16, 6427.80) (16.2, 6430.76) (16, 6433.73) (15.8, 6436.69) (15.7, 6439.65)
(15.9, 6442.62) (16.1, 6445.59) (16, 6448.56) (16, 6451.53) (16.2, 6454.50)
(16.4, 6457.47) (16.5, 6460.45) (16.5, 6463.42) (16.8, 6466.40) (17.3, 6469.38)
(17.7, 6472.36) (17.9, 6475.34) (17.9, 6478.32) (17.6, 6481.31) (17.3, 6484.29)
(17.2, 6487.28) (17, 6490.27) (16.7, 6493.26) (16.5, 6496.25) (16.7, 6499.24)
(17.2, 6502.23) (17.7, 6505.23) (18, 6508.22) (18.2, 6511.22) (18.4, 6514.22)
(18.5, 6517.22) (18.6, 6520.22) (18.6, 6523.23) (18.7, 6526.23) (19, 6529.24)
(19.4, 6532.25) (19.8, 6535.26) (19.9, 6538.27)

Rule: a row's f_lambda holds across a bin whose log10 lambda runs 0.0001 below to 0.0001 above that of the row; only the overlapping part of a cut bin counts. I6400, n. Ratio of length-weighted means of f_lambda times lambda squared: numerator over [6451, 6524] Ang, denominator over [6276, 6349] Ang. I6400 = 1.52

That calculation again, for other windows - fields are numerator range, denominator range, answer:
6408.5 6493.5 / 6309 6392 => 1.27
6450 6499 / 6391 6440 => 1.12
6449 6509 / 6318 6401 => 1.30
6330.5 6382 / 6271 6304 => 1.35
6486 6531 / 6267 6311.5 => 1.80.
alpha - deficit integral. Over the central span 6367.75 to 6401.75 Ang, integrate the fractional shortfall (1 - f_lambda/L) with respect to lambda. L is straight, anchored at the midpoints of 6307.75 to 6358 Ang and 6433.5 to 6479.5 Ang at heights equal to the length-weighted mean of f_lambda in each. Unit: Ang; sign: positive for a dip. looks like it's 2.2 Ang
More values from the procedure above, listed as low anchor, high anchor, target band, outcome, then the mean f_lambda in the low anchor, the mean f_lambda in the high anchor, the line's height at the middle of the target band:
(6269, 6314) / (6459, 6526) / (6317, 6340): -2.24 Ang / 10.7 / 17.5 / 12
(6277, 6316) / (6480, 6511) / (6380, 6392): 0.42 Ang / 11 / 17.2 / 13.8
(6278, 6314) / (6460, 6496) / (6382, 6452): -0.72 Ang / 10.9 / 17.2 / 15.1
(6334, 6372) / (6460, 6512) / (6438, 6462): 0.35 Ang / 13.8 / 17.3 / 16.3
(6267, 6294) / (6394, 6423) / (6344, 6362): -1.17 Ang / 10.1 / 15.4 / 13.1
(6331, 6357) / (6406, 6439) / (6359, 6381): 1.64 Ang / 14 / 15.8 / 14.6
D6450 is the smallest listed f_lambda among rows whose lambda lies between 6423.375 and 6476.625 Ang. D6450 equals 15.7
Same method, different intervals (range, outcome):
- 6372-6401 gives 13.2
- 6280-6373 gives 9.91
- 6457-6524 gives 16.4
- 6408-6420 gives 15.4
